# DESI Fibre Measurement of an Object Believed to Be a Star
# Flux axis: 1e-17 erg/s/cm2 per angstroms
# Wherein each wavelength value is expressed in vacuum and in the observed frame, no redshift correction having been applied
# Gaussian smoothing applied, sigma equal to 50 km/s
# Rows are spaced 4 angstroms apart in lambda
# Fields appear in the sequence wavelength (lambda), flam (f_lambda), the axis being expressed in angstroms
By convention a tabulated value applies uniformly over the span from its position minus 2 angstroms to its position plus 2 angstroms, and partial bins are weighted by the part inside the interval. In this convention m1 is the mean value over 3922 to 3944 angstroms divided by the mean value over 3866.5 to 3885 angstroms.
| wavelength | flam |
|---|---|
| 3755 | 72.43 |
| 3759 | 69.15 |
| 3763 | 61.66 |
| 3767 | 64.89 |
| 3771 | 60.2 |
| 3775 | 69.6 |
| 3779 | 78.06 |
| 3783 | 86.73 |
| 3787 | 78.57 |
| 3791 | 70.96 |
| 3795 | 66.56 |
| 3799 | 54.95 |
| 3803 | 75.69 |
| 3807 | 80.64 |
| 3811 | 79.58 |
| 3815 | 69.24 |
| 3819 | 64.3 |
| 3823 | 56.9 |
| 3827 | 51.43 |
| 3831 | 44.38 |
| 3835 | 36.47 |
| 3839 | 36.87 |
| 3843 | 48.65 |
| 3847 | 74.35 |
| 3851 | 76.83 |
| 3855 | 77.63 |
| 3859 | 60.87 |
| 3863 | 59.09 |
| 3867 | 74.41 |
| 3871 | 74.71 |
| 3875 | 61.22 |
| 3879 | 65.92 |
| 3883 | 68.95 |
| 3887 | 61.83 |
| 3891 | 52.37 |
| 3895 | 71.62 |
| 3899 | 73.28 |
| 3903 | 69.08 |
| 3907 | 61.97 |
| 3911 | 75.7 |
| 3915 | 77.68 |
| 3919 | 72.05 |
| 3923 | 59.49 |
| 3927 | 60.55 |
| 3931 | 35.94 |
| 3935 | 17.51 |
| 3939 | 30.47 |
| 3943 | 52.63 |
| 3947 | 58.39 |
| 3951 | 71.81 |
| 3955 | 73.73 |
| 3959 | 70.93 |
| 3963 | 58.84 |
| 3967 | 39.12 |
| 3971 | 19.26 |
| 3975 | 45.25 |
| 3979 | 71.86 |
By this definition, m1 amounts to 0.6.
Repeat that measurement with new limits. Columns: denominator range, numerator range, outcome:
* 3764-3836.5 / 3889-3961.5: 0.91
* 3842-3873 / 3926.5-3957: 0.72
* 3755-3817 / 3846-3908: 0.95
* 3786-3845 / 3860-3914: 1.10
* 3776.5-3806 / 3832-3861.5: 0.80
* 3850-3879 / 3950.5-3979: 0.79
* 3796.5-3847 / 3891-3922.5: 1.18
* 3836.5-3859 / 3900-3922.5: 1.14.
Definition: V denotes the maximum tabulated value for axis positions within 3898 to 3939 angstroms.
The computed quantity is 77.68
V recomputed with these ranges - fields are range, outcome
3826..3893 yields 77.63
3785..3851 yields 80.64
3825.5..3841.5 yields 51.43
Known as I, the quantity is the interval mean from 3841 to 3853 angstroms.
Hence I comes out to 66.6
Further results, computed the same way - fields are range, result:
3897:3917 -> 71.5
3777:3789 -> 81.1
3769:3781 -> 69.3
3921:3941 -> 40.8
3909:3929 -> 69.1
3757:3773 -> 64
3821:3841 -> 45.2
